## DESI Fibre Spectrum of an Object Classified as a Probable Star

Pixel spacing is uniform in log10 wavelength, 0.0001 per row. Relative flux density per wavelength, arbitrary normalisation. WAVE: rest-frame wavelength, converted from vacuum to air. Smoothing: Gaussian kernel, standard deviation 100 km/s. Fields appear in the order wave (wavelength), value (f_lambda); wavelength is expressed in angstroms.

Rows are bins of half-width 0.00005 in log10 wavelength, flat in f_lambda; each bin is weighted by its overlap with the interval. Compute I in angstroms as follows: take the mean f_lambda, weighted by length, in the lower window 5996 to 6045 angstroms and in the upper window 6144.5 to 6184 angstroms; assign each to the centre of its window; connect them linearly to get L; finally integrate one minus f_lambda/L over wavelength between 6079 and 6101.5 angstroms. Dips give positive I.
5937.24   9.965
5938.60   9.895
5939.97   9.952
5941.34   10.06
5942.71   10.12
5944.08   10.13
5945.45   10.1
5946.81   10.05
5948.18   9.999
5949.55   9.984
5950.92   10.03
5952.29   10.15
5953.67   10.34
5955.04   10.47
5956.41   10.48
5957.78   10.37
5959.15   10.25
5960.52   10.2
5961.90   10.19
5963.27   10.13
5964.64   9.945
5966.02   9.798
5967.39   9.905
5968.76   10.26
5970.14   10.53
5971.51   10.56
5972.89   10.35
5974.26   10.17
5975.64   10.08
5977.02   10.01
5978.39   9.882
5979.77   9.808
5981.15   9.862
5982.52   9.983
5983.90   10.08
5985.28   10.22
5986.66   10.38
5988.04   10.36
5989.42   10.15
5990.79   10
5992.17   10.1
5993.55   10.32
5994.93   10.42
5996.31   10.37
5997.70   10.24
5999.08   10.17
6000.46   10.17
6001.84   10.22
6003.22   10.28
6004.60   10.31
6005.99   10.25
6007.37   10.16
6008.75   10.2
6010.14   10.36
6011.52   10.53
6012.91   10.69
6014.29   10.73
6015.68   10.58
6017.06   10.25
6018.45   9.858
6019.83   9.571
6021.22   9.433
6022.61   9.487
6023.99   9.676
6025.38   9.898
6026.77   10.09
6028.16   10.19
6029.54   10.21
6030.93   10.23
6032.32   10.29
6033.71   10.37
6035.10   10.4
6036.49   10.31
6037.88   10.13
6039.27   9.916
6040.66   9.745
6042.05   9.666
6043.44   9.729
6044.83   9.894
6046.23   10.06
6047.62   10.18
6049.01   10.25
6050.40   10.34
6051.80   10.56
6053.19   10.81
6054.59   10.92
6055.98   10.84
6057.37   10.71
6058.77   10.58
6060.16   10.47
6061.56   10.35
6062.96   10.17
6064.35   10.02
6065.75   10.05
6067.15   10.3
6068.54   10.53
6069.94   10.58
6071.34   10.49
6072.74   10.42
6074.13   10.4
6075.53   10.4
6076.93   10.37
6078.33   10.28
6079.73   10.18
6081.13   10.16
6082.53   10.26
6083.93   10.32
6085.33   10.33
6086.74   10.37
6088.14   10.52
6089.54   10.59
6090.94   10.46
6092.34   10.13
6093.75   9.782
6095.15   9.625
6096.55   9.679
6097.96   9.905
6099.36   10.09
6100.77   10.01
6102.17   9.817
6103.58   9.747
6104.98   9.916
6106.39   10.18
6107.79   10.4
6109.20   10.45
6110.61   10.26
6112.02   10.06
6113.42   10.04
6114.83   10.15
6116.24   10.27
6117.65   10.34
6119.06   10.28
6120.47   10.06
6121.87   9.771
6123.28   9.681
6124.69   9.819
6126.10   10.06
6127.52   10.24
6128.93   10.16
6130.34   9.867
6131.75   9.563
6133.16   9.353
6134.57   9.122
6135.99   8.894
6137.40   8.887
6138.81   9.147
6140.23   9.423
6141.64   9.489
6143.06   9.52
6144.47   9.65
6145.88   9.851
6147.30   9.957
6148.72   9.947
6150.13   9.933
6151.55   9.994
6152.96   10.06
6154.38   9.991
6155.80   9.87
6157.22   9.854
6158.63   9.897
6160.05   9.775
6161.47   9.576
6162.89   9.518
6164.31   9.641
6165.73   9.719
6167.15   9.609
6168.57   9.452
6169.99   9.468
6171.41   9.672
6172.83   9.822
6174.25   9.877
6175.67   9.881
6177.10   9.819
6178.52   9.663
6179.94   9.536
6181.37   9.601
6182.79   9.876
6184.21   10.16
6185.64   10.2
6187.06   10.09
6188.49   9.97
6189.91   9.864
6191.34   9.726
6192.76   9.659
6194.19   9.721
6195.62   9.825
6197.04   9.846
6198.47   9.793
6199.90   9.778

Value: -0.4 angstroms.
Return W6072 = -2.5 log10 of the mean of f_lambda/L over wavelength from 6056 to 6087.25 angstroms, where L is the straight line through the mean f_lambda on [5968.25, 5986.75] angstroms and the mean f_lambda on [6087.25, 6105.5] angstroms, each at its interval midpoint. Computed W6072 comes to -0.03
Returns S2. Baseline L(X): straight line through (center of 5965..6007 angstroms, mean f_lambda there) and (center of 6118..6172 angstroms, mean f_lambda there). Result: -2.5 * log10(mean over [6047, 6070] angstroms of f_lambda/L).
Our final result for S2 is -0.05 mag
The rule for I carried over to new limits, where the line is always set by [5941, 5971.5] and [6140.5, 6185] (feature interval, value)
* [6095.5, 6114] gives -0.3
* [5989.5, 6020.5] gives -0.6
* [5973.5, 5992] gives 0.1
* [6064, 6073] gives -0.4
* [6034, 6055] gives -0.4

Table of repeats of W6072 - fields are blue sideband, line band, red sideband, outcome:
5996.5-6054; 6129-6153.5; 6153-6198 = 0.032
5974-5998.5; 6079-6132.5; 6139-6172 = -0.027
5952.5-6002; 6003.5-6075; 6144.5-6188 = -0.019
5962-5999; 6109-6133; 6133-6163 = -0.036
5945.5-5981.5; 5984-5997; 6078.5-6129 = -0.012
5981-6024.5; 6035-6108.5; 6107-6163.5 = -0.025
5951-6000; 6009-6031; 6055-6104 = 0.012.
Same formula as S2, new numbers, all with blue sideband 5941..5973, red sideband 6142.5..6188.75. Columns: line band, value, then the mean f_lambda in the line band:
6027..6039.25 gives -0.02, 10.2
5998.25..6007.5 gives -0.01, 10.2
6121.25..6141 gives 0.03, 9.57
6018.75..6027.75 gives 0.04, 9.71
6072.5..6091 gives -0.04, 10.4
